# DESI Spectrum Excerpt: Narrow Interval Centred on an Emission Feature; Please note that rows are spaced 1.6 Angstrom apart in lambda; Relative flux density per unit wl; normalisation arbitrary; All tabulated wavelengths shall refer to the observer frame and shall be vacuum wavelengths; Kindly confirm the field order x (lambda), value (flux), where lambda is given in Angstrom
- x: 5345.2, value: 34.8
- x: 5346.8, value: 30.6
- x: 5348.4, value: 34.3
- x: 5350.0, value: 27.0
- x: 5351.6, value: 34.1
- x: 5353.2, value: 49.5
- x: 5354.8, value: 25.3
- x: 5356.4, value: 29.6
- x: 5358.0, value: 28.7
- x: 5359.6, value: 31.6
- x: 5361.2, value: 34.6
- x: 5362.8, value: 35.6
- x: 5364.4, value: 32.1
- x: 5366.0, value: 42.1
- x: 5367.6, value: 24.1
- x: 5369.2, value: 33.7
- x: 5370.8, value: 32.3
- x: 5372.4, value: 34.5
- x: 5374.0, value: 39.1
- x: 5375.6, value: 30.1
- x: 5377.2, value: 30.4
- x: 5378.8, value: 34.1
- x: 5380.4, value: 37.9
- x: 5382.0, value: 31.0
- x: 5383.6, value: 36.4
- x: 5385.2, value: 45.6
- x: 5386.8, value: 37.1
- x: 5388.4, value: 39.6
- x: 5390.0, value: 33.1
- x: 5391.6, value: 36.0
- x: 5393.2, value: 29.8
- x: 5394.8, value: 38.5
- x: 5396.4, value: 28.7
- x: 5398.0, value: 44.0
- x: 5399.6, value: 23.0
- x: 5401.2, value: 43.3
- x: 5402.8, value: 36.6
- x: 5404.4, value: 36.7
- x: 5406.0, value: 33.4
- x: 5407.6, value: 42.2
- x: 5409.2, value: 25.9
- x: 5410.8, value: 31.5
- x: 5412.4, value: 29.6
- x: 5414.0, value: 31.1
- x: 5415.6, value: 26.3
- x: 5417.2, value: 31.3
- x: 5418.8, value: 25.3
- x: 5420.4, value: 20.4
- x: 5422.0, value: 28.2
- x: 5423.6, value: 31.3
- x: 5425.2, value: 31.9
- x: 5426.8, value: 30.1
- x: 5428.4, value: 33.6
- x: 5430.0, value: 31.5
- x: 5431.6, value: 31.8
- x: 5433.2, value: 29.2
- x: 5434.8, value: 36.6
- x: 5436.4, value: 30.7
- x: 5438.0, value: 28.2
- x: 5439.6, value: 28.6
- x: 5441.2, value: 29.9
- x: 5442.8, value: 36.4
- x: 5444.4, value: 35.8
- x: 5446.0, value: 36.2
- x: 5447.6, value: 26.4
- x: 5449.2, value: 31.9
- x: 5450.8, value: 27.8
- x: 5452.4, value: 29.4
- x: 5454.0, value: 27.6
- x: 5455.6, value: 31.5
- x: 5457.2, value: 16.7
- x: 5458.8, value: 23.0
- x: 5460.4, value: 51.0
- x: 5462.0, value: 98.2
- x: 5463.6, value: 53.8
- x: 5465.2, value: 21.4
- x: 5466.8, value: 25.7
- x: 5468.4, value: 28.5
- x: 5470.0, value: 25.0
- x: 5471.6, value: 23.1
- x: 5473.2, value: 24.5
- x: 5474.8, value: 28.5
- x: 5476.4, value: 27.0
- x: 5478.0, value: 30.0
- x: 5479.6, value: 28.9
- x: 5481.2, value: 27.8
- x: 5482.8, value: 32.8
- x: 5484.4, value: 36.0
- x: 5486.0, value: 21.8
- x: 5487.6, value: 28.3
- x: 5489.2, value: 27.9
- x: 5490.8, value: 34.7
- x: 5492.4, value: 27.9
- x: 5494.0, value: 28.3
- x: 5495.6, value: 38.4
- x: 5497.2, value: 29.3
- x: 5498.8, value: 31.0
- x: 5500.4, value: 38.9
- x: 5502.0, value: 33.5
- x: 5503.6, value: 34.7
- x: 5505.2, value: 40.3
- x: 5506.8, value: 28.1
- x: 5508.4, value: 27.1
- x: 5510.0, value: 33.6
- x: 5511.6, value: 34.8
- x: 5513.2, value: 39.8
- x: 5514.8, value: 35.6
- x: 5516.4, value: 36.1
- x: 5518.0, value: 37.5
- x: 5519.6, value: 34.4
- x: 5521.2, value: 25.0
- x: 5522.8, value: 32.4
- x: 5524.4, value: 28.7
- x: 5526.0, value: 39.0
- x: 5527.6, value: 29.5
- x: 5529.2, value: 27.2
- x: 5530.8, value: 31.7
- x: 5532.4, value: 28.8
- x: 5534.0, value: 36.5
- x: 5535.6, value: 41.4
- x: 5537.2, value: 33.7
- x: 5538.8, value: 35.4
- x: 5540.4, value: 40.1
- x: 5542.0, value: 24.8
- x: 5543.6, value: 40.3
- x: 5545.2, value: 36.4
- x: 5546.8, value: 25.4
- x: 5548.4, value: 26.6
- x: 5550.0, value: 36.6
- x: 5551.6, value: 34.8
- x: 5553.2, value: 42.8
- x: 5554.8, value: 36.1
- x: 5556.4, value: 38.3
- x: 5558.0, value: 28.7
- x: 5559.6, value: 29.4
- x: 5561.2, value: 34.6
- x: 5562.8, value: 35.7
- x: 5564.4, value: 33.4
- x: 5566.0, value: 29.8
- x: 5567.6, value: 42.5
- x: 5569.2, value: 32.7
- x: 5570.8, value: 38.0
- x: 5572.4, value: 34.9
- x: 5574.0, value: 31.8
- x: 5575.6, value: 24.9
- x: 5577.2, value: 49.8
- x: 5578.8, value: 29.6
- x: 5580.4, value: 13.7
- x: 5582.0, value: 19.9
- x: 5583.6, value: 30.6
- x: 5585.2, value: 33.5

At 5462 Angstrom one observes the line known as Hbeta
